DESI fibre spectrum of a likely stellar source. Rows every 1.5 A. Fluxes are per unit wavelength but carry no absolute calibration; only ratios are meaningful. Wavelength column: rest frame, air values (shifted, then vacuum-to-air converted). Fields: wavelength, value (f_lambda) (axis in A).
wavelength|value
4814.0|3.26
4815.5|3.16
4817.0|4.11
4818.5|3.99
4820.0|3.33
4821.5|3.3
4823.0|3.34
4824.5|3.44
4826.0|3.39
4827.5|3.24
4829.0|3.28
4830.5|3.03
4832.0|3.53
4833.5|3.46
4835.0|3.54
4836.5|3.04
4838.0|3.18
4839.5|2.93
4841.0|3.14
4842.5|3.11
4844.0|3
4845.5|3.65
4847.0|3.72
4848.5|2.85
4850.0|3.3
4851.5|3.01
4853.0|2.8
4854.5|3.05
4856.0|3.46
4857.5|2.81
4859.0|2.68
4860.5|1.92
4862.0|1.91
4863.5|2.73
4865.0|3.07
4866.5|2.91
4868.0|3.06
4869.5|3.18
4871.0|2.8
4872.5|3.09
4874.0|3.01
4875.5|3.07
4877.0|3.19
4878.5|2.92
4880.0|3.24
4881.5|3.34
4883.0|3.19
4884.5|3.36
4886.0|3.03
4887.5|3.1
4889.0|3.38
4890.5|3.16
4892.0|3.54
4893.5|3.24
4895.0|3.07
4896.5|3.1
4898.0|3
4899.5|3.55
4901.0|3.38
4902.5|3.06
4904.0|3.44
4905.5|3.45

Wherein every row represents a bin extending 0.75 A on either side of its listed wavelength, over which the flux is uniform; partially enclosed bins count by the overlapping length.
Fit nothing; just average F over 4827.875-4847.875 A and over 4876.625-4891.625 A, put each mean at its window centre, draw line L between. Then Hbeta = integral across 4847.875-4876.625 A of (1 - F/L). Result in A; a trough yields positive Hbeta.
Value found 3.1 A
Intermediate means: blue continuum 3.27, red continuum 3.2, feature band 2.88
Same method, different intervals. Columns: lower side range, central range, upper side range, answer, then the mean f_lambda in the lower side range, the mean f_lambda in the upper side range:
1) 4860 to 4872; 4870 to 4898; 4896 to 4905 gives -1.41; 2.72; 3.26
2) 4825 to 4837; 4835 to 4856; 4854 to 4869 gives -0.76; 3.32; 2.76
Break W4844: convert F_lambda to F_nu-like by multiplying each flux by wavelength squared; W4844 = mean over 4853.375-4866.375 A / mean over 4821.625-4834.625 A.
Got 0.82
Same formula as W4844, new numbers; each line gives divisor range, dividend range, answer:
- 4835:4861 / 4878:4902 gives 1.07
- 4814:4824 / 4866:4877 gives 0.88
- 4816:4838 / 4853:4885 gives 0.88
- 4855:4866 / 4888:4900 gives 1.23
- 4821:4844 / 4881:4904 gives 1.02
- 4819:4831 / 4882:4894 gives 1.01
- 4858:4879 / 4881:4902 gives 1.16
